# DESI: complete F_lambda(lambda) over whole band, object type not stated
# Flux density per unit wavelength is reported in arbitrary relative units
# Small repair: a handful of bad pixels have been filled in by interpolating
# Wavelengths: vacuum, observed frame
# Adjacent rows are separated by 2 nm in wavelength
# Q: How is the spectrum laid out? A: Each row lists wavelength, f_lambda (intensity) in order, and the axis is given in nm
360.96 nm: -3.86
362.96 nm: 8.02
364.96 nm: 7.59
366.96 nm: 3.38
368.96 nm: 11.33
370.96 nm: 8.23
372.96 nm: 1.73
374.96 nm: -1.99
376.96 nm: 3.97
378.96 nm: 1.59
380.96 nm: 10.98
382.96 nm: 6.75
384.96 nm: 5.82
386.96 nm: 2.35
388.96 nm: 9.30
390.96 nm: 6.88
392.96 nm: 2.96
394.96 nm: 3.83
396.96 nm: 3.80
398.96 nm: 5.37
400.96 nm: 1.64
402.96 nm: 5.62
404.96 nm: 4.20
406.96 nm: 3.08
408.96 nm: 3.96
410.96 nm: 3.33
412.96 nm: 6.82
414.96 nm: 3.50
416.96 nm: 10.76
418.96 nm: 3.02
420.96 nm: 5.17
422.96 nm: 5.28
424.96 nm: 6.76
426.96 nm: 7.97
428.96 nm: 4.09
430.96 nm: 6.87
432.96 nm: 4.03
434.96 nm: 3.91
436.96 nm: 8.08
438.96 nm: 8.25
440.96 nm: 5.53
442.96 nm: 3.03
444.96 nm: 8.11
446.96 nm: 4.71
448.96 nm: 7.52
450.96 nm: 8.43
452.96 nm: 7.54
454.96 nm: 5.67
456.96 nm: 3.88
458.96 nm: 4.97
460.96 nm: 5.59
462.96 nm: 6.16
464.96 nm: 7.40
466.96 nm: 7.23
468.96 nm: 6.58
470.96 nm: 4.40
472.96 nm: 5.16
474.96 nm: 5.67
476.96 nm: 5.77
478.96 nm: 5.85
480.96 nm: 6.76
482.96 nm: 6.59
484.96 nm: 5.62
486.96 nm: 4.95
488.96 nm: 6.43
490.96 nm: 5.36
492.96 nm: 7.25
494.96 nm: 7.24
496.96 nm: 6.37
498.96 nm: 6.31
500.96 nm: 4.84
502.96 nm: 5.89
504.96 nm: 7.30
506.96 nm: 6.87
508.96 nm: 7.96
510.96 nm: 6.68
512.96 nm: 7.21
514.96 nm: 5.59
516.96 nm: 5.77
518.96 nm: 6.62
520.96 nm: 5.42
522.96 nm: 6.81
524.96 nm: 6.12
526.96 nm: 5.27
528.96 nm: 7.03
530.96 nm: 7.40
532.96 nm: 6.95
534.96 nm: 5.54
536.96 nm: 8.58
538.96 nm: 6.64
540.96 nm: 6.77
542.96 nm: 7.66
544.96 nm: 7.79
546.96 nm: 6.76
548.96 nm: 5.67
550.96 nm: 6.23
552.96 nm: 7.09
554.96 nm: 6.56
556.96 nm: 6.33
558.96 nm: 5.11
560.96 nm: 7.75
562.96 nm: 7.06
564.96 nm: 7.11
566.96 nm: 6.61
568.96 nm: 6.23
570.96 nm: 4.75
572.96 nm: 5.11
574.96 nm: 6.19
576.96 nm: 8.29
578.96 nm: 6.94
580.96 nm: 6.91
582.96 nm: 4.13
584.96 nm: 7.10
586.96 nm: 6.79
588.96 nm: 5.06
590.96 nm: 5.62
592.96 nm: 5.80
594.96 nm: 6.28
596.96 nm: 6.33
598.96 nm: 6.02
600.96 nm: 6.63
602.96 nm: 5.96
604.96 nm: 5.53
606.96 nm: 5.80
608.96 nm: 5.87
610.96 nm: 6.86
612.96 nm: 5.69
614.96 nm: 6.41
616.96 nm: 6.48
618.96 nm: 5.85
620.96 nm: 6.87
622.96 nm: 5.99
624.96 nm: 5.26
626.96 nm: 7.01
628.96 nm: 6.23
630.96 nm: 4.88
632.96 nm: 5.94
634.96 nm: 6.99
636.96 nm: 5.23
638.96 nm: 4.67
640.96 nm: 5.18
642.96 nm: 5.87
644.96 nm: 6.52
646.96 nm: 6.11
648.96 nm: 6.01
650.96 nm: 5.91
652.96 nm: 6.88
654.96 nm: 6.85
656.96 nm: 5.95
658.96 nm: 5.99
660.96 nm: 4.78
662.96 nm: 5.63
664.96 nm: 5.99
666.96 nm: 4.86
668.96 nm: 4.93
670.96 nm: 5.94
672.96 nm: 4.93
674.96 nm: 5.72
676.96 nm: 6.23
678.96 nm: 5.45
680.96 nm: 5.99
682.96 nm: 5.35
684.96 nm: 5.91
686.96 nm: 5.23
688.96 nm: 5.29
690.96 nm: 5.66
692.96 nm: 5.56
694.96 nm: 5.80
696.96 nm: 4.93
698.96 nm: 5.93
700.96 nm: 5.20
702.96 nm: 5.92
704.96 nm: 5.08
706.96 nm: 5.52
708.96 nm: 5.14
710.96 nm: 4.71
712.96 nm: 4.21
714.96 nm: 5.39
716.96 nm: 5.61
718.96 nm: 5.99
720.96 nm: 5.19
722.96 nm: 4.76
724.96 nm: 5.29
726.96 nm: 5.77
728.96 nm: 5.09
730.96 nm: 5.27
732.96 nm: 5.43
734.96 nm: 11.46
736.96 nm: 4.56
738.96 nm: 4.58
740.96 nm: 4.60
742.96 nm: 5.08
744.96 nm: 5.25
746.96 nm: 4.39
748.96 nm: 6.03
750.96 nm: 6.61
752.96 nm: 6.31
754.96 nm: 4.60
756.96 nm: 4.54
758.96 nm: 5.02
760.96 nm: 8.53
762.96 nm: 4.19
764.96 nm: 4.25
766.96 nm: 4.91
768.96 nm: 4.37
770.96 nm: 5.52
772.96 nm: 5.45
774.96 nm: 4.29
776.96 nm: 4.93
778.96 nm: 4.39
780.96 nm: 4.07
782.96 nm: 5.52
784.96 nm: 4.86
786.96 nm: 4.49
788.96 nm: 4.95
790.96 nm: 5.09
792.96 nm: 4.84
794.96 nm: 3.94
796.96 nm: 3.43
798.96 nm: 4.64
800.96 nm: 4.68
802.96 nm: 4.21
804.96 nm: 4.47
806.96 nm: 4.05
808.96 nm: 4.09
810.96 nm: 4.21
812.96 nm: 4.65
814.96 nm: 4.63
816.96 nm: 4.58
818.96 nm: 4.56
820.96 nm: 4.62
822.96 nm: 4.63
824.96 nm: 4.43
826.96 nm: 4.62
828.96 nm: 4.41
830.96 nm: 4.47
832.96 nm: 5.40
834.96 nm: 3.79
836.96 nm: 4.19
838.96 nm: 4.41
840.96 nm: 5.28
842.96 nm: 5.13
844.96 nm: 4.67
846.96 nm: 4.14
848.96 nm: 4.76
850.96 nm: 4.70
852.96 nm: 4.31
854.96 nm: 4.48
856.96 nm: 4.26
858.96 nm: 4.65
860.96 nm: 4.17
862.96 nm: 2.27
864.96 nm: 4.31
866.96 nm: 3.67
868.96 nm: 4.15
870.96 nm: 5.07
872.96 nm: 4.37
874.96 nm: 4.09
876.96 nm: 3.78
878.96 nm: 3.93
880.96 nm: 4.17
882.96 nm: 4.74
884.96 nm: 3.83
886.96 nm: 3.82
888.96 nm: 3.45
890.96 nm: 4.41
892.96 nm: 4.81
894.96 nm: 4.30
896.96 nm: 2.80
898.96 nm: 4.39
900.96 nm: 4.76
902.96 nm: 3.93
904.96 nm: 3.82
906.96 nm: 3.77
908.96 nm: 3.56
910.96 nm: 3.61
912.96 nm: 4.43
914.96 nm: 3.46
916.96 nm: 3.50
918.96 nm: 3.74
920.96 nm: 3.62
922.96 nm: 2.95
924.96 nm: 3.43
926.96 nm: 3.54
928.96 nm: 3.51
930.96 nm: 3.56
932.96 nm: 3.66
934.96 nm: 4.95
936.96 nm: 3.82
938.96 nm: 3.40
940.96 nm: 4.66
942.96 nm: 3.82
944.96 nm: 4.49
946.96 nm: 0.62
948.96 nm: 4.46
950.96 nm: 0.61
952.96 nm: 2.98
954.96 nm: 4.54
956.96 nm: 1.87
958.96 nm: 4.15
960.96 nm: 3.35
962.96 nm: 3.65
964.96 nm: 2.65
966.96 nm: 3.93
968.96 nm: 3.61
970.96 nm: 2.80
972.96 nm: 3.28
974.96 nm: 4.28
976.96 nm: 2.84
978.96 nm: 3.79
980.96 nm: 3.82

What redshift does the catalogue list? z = 0.119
